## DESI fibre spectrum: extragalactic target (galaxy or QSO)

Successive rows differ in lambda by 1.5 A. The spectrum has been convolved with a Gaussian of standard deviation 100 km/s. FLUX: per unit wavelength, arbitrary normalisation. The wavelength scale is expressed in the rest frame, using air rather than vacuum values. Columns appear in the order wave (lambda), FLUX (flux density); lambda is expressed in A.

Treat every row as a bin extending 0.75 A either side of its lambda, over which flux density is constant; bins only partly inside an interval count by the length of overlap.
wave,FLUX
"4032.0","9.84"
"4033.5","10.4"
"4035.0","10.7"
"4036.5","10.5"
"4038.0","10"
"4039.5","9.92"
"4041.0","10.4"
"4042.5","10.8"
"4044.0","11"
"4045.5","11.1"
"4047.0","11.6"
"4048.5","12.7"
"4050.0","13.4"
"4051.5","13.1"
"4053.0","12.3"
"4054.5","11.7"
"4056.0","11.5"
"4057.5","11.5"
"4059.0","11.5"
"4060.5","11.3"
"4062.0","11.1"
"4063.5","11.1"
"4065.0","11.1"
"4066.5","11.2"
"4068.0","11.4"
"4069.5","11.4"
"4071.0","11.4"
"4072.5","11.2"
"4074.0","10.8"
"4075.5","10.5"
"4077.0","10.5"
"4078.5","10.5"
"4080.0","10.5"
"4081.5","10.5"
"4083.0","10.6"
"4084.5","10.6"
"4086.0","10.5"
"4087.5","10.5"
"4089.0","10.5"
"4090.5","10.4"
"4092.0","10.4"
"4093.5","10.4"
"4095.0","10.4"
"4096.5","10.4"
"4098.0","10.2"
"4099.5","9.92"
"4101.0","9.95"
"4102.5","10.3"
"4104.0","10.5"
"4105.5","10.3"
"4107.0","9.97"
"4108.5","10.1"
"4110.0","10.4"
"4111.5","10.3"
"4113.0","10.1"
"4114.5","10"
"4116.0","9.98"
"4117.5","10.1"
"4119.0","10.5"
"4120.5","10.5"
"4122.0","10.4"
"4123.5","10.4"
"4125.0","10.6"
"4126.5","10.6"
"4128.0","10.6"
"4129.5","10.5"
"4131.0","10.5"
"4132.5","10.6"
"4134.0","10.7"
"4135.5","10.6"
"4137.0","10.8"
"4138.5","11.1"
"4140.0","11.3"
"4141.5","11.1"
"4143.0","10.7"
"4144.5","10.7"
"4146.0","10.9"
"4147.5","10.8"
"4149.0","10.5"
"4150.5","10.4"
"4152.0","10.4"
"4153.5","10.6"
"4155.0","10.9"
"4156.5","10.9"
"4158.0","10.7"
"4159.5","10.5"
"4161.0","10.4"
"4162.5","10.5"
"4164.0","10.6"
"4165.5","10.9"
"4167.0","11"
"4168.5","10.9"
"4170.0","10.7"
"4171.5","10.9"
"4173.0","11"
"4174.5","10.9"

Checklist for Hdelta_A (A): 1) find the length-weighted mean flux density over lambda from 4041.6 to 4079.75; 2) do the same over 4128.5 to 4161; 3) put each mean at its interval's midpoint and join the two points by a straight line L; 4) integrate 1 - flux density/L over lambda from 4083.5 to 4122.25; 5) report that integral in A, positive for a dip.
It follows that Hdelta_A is 2.7 A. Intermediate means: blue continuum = 11.4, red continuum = 10.7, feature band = 10.3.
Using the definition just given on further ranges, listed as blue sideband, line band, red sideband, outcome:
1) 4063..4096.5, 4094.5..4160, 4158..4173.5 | 1.47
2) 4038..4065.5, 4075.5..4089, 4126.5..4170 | 0.85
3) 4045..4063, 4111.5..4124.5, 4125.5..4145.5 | 0.88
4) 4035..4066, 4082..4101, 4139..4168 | 1.24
